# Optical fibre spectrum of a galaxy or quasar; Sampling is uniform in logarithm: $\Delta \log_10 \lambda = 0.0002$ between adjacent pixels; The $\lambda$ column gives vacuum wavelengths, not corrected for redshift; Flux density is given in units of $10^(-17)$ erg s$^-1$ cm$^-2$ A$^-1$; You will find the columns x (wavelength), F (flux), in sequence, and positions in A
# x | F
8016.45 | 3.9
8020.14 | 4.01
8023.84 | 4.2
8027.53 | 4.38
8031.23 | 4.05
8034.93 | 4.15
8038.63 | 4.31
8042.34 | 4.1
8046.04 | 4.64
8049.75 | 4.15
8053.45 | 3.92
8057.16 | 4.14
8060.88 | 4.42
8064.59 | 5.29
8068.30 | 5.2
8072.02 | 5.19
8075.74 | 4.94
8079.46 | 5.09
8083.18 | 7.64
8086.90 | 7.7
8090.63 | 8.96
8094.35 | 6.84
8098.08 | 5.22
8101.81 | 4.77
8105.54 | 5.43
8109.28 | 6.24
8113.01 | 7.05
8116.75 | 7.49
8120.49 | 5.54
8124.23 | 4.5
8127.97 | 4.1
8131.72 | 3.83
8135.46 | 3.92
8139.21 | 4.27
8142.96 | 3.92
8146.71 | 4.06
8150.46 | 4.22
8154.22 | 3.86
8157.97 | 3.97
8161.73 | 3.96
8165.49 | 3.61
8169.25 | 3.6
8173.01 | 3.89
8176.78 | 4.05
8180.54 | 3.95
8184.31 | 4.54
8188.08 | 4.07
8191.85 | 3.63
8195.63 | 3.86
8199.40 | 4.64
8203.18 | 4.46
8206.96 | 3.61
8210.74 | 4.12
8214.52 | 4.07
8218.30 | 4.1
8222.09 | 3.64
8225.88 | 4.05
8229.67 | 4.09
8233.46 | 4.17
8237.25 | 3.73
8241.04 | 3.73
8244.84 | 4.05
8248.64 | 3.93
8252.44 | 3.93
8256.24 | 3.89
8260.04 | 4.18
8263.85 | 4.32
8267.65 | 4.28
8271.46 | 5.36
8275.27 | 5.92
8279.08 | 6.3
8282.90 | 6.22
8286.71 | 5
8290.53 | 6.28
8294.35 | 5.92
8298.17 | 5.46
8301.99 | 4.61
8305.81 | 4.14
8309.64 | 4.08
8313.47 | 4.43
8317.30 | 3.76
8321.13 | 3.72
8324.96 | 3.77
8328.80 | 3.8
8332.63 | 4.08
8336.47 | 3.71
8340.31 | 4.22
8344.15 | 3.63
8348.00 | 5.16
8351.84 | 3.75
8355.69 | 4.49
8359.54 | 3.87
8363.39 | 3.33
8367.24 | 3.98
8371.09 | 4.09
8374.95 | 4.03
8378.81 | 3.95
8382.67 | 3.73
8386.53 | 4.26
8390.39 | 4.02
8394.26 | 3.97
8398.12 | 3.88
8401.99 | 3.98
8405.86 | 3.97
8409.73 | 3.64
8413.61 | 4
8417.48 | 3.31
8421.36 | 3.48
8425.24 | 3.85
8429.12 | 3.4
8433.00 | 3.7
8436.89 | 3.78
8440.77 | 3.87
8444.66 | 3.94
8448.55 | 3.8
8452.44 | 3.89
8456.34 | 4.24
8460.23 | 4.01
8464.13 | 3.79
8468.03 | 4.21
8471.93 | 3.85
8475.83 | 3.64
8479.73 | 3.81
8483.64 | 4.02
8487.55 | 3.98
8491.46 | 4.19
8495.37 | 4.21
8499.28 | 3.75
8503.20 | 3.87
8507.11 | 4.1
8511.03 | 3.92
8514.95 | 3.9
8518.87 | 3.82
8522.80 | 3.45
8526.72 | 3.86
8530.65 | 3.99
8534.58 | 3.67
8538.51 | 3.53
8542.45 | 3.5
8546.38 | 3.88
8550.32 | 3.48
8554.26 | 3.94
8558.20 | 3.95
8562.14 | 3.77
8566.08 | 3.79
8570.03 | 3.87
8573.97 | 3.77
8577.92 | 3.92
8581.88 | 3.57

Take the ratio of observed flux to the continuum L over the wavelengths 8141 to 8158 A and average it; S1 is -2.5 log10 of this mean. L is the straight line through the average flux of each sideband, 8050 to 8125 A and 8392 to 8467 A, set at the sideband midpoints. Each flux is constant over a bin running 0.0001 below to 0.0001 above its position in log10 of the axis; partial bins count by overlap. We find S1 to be 0.325 mag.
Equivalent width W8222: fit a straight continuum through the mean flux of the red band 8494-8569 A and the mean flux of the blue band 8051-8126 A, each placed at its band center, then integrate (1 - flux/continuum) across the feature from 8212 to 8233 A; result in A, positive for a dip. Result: 4.7 A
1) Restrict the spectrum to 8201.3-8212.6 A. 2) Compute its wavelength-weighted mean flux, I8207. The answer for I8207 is 4.06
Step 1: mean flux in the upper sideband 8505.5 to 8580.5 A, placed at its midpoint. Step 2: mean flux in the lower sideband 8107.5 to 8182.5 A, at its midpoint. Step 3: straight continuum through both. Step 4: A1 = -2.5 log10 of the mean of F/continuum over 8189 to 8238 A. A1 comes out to 0.09 mag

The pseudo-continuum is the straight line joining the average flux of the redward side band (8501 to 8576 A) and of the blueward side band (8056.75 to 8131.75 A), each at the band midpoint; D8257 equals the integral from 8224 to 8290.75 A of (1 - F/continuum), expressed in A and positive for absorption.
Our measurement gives 5.8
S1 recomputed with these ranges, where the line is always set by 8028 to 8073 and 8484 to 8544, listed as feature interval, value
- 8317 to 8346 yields 0.07 mag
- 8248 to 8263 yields 0.05 mag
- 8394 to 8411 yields 0.03 mag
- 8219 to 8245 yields 0.08 mag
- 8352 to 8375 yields 0.03 mag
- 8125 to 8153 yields 0.07 mag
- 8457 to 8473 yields -0.02 mag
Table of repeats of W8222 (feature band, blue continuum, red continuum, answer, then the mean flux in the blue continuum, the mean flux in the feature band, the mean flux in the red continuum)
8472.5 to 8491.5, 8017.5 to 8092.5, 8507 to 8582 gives 0.2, 5.02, 3.9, 3.78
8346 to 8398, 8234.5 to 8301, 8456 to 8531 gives 4.4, 4.84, 4.04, 3.92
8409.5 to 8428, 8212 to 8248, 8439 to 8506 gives 1.4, 3.96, 3.65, 3.95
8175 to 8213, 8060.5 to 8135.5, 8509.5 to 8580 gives 8.8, 5.75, 4.09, 3.78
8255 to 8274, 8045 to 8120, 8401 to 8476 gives 1.1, 5.73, 4.48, 3.82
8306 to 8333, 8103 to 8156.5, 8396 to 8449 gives 1.3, 4.88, 3.95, 3.76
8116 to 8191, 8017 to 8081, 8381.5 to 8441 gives 1.2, 4.47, 4.21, 3.8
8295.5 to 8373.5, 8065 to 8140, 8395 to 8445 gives 2.9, 5.71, 4.12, 3.75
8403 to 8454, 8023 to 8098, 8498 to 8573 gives 4.5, 5.18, 3.74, 3.79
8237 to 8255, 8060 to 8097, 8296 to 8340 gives 3.3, 6.16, 3.89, 4.15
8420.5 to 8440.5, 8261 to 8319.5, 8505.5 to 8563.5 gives 3.0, 5.05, 3.67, 3.78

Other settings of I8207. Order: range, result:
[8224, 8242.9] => 3.96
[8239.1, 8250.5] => 3.9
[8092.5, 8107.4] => 5.56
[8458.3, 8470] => 4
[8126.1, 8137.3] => 3.95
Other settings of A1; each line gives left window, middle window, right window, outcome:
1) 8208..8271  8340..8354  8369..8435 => -0.076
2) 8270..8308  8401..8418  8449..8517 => 0.193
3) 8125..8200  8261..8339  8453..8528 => -0.195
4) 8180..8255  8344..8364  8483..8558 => -0.049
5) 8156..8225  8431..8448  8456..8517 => 0.041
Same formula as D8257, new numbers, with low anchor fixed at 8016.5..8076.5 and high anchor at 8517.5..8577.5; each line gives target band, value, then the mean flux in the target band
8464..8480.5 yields -0.1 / 3.87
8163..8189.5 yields 1.8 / 3.96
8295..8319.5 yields -2.5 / 4.48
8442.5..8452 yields 0.0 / 3.87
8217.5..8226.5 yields 0.6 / 3.89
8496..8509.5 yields -0.4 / 3.94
